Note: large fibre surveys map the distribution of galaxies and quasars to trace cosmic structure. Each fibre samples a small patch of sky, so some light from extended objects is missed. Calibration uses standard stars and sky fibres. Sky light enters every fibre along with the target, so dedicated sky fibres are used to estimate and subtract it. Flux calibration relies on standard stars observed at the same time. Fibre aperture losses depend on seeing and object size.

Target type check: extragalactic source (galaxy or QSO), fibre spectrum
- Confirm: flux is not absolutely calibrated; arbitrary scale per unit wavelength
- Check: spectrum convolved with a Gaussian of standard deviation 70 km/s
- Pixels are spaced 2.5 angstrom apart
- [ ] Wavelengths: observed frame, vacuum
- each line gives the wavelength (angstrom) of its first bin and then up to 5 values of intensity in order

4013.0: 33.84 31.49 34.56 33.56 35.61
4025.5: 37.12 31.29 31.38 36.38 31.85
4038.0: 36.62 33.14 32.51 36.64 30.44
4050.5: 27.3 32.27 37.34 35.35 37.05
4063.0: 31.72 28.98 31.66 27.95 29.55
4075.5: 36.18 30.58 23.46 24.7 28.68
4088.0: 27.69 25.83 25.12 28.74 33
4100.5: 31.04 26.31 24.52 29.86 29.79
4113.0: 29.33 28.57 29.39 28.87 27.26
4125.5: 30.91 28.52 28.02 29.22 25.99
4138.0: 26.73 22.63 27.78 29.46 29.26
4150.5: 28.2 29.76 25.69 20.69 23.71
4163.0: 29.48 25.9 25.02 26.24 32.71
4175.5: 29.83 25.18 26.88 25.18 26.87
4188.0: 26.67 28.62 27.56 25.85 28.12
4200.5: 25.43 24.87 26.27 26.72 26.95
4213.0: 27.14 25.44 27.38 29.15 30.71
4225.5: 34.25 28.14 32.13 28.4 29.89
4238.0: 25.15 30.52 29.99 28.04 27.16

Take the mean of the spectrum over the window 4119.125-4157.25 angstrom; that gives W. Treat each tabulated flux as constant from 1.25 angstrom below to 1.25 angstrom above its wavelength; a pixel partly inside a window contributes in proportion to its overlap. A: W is 27.8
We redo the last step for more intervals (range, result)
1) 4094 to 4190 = 27.7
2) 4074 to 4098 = 28.2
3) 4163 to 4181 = 27.6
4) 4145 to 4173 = 26.9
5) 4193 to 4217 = 26.4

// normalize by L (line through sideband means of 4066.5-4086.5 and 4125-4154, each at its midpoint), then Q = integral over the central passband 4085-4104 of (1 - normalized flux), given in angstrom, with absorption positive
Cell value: 0.3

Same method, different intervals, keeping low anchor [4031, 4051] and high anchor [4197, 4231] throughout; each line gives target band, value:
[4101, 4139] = 3.15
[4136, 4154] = 1.48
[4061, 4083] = 1.62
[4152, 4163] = 1.60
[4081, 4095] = 2.40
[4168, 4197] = 1.61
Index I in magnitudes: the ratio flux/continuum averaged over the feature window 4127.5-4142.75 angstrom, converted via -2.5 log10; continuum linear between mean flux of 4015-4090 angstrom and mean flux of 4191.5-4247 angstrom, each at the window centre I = 0.12 mag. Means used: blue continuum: 32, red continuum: 28.1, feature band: 26.8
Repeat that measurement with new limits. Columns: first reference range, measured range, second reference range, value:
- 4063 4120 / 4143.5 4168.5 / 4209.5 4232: 0.08 mag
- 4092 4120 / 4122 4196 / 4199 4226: 0.04 mag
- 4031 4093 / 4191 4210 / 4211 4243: 0.11 mag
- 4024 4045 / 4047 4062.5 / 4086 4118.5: -0.03 mag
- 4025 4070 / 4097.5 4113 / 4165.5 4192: 0.06 mag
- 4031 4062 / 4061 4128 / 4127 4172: 0.06 mag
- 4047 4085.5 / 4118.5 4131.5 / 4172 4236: 0.03 mag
